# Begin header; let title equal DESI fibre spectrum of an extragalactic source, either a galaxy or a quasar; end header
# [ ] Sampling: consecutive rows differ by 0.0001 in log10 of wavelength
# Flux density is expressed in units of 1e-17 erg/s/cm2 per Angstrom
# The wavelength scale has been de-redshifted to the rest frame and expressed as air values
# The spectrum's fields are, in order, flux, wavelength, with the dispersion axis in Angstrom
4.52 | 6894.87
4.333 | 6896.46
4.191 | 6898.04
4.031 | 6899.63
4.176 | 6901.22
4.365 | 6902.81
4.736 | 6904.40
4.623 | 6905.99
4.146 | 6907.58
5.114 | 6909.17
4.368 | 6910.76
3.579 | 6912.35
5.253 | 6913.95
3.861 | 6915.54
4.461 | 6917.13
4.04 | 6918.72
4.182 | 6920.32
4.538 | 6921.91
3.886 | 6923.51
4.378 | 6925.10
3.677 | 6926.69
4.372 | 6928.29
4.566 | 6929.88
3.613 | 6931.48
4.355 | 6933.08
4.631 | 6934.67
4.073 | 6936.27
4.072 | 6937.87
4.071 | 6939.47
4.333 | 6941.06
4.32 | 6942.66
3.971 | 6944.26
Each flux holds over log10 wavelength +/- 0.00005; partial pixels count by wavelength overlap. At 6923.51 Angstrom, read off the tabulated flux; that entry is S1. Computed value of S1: 3.886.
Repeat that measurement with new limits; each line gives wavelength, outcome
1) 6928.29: 4.372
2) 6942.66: 4.32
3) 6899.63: 4.031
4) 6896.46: 4.333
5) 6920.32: 4.182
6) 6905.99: 4.623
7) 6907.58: 4.146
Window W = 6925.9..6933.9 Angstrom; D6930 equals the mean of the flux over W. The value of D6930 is 4.12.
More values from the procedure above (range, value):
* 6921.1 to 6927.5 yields 4.12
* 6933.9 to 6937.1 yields 4.34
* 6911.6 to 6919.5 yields 4.24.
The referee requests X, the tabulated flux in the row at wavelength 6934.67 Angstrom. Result 4.631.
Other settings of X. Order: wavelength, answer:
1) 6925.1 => 4.378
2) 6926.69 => 3.677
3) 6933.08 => 4.355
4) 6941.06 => 4.333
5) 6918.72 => 4.04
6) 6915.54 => 3.861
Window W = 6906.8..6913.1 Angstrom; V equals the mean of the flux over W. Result 4.31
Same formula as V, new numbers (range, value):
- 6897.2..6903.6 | 4.19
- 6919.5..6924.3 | 4.19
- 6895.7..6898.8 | 4.27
